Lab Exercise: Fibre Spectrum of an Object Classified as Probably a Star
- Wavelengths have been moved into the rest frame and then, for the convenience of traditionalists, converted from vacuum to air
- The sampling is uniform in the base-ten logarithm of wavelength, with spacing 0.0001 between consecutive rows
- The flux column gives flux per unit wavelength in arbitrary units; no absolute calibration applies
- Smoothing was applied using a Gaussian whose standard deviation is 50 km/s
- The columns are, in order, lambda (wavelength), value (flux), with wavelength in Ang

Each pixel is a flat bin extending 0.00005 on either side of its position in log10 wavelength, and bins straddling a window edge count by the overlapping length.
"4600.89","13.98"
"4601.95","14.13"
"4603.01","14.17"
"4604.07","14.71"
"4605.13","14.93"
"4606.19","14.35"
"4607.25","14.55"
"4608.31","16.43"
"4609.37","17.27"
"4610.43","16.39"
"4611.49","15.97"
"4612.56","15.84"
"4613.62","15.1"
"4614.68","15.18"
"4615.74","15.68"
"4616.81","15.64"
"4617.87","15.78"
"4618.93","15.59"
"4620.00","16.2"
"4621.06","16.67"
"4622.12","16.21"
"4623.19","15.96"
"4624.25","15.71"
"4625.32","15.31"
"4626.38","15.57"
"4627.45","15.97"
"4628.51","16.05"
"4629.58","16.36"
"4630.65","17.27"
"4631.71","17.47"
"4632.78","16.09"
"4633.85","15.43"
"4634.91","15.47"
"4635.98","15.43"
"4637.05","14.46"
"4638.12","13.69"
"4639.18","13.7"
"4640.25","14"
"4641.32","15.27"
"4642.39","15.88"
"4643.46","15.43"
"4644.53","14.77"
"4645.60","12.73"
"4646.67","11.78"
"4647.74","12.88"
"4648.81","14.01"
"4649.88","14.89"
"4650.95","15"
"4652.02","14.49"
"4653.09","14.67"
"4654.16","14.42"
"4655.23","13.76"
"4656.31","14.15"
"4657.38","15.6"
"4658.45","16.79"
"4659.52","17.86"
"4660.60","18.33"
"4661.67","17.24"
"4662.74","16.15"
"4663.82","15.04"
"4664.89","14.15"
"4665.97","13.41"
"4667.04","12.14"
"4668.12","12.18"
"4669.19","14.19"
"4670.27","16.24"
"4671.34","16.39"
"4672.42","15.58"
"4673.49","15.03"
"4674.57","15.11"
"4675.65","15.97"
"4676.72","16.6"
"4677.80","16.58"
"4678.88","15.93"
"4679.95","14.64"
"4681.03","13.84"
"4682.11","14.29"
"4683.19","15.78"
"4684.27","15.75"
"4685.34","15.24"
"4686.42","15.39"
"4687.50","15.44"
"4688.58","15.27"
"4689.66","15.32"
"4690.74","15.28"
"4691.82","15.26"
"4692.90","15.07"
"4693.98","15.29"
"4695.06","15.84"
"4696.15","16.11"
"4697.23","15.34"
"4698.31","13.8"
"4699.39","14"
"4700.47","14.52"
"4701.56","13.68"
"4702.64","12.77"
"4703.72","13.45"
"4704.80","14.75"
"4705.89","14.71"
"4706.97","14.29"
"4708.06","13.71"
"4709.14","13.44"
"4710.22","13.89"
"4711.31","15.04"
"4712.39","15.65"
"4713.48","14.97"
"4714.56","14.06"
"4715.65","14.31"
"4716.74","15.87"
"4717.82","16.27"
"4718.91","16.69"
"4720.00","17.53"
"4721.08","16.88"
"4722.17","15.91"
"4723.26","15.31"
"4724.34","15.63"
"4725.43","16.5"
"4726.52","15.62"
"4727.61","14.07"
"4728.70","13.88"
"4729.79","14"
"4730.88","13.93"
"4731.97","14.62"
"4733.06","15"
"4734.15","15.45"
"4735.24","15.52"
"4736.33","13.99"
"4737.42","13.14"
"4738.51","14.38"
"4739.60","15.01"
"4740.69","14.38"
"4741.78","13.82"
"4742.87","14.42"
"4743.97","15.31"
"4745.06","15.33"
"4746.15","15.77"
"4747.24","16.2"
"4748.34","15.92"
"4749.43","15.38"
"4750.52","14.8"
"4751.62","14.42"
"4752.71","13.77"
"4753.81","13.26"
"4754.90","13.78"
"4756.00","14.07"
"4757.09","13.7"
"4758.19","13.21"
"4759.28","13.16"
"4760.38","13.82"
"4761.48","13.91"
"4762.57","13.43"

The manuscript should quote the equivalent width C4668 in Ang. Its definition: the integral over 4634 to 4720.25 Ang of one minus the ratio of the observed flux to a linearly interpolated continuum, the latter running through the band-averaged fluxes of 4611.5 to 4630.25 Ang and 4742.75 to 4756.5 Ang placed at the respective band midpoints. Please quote 2.6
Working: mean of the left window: 15.8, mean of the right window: 14.8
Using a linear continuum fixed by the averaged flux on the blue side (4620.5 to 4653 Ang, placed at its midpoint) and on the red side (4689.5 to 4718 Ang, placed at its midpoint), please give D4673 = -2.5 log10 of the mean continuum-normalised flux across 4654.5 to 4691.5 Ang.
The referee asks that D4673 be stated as -0.03 mag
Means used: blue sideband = 15.1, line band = 15.3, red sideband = 14.7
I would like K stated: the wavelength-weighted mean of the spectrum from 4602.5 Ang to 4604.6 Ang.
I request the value 14.4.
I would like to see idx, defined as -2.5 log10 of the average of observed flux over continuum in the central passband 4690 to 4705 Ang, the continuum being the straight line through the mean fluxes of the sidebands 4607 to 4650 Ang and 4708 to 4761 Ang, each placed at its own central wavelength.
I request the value 0.02 mag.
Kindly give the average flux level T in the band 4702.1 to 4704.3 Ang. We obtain 13.2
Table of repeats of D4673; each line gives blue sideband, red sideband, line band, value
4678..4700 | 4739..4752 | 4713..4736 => -0.02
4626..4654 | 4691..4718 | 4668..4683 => -0.04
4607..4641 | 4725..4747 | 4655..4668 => 0.00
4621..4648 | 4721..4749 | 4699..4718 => 0.05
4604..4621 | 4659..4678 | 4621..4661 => 0.02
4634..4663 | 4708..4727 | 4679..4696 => 0.00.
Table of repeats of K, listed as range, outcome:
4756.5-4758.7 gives 13.5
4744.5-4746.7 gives 15.6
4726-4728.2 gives 14.8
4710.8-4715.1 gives 14.9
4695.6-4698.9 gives 15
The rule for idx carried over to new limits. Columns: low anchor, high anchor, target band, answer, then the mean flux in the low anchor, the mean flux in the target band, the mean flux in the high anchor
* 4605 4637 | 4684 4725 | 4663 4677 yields 0.04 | 15.9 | 14.8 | 15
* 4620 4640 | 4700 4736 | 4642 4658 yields 0.09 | 15.7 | 14.3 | 14.9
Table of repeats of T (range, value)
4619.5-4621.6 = 16.5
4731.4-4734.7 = 15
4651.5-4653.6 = 14.6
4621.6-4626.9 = 15.7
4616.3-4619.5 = 15.7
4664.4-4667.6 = 13.2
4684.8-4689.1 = 15.4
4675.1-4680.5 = 15.9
